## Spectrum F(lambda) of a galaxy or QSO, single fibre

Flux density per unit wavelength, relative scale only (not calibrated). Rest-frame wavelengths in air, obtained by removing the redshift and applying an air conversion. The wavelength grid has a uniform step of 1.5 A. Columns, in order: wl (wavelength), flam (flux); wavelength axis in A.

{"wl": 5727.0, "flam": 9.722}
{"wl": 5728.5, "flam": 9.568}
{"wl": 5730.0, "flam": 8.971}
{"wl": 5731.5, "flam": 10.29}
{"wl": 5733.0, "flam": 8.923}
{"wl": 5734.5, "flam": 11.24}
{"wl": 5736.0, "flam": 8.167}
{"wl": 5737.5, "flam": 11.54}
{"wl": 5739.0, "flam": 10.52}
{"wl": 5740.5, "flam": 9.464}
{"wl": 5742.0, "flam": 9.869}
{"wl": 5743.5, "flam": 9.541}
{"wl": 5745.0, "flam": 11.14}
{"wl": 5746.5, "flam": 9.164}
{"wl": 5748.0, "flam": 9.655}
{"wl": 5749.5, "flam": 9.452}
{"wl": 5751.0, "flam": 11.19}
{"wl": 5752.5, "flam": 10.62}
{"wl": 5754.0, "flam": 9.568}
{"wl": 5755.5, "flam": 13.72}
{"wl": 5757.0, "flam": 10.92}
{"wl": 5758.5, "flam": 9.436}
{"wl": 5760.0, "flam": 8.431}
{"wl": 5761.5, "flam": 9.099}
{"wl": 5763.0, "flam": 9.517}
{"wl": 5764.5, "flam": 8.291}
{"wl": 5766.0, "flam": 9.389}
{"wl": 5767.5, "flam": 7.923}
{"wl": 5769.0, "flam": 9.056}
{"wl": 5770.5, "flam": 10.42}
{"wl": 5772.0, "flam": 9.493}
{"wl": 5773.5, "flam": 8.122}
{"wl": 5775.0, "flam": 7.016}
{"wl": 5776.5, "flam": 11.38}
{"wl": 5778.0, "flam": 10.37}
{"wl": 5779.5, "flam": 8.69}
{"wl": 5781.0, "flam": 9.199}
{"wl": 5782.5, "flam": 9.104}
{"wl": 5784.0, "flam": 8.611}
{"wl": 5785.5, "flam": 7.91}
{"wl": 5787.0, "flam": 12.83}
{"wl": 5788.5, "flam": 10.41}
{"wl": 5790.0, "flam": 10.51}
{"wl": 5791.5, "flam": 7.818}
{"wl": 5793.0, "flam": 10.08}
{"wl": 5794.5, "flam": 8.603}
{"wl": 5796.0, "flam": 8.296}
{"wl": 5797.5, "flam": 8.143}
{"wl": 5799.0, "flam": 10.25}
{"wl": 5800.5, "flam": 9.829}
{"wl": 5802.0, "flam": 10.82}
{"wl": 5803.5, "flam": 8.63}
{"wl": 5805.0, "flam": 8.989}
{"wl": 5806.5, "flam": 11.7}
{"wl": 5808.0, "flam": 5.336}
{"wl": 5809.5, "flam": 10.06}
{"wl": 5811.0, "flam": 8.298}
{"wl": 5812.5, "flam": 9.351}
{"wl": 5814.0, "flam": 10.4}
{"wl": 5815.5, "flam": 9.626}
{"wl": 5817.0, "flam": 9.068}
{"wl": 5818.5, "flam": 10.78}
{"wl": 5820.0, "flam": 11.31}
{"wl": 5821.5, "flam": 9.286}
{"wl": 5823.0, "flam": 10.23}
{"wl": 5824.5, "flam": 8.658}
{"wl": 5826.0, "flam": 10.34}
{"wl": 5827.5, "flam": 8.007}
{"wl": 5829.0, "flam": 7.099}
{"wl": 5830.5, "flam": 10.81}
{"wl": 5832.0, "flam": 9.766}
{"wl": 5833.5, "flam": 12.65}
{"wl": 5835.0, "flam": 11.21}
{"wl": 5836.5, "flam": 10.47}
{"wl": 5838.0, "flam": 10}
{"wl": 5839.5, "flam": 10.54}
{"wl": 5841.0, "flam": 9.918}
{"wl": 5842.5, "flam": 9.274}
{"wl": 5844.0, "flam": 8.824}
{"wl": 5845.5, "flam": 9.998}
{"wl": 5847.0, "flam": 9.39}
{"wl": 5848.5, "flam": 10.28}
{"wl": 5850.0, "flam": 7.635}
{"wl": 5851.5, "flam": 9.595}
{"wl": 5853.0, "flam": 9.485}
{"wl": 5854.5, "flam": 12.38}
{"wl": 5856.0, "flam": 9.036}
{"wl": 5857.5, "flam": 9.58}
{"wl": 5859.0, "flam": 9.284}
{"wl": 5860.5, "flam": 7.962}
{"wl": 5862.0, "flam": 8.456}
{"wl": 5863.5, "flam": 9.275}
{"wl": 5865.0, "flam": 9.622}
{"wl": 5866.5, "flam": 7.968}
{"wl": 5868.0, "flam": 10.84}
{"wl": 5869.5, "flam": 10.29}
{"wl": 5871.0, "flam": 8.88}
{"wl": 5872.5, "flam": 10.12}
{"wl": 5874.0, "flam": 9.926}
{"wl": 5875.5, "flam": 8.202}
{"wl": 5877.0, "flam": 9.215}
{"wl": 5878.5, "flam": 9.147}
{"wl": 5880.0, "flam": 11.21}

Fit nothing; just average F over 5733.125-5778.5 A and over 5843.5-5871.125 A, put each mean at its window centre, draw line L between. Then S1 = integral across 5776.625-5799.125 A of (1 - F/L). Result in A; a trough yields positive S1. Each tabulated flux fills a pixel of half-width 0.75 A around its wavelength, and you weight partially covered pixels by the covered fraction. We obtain 0.6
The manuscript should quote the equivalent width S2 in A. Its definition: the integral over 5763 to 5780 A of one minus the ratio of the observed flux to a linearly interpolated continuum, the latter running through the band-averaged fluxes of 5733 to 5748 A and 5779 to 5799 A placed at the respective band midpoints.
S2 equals 0.7 A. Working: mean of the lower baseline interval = 9.99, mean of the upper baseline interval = 9.29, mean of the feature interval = 9.13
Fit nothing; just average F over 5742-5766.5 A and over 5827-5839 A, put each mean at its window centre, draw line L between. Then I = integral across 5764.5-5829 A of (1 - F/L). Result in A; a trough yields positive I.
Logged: 4.2 A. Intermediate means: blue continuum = 9.95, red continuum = 10.1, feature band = 9.35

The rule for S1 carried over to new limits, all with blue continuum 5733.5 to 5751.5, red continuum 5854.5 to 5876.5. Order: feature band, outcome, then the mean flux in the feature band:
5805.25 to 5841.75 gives -0.7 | 9.78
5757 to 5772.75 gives 1.2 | 9.19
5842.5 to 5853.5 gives 0.2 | 9.31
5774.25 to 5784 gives 0.6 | 9.24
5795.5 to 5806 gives 0.4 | 9.36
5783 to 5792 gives 0.1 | 9.72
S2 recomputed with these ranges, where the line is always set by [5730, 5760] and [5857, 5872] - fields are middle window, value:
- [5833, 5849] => -1.3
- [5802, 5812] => 0.7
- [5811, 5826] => -0.3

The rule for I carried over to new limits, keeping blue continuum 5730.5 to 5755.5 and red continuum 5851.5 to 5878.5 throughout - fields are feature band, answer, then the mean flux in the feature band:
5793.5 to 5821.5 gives 1.0 A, 9.42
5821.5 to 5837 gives -0.4 A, 9.88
